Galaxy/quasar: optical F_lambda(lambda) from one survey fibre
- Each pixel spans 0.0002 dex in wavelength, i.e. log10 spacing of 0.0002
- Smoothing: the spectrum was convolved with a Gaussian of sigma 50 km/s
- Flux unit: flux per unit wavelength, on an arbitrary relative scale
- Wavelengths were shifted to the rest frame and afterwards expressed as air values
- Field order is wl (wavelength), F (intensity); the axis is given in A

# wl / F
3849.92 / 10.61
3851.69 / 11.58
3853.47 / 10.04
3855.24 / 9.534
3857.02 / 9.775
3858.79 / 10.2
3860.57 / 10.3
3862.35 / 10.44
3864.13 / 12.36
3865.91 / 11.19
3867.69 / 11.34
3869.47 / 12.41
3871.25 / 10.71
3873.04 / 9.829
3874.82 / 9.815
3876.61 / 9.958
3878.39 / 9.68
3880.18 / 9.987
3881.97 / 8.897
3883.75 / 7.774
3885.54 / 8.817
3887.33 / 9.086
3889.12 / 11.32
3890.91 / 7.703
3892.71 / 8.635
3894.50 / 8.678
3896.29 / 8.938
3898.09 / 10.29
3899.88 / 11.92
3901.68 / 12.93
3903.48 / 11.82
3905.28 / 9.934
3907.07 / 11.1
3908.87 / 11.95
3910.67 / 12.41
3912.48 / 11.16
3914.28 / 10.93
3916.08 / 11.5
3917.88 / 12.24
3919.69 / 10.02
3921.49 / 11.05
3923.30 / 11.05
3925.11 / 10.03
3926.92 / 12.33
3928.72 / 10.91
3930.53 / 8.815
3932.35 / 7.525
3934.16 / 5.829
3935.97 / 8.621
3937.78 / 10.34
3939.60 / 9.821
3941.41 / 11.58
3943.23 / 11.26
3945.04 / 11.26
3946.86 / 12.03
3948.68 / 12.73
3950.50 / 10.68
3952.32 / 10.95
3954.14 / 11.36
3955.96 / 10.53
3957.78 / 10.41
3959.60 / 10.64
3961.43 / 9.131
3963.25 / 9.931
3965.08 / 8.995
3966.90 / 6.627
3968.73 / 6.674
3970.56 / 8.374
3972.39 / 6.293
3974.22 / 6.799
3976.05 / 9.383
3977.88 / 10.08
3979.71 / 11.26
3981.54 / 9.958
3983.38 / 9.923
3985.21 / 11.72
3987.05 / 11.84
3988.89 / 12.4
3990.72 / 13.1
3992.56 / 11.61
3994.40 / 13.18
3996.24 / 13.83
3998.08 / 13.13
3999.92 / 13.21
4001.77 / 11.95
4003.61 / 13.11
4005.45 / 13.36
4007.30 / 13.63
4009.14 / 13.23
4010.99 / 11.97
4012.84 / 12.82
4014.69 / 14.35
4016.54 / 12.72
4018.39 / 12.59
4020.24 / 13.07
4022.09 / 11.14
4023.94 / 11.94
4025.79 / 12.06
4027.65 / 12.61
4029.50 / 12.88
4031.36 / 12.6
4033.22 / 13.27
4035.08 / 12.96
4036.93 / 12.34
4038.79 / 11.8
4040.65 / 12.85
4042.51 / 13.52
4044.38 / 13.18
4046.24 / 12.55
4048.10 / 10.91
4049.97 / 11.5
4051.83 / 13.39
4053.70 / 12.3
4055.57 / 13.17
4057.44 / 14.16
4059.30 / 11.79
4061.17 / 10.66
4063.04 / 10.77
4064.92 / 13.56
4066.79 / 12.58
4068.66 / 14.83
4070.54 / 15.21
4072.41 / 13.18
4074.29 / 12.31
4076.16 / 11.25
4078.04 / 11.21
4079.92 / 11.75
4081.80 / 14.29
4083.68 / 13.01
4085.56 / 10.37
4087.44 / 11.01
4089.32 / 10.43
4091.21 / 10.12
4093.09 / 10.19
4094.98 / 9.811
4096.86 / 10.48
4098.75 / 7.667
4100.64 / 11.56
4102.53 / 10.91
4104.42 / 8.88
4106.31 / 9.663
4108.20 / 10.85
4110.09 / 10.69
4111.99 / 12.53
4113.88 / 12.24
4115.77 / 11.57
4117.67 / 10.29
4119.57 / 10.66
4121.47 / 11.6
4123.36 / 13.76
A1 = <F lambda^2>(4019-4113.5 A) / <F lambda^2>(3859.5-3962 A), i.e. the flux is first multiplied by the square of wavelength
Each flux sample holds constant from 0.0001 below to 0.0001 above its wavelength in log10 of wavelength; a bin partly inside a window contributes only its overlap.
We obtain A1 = 1.23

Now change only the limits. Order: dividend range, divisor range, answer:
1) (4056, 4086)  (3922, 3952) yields 1.31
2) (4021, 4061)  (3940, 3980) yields 1.32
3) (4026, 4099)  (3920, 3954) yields 1.24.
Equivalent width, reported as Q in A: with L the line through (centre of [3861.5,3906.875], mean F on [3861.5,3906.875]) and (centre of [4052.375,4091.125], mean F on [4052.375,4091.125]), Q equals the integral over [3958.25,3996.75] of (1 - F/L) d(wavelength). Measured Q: 4.2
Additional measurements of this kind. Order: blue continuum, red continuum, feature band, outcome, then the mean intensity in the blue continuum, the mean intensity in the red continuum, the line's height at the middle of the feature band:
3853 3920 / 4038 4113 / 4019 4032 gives -1.0 A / 10.4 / 11.8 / 11.4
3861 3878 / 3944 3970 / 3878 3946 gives 1.7 A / 10.8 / 10.1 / 10.5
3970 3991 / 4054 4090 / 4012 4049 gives -4.2 A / 10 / 12.4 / 11.3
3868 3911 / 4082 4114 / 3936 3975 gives 2.0 A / 10.2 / 10.7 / 10.3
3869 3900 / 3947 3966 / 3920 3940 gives 1.1 A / 9.6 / 10.6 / 10.2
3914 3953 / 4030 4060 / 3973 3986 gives 1.9 A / 10.5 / 12.7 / 11.4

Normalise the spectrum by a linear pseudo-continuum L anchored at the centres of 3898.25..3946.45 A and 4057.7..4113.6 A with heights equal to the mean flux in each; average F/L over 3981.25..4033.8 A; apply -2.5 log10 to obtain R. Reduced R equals -0.13 mag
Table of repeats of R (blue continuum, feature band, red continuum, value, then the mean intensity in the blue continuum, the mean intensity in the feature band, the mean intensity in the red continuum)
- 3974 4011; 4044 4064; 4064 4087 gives 0.03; 11.9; 12.2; 12.8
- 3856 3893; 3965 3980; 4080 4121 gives 0.27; 10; 8.12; 10.8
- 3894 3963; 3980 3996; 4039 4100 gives -0.05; 10.7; 11.8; 12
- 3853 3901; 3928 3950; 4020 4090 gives 0.08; 10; 10.1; 12.4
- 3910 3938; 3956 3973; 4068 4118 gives 0.21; 10.3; 8.7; 11.3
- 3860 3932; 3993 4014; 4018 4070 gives -0.09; 10.5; 13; 12.6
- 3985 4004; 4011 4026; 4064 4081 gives 0.01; 12.7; 12.6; 12.9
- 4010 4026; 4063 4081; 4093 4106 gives -0.18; 12.5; 12.8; 9.89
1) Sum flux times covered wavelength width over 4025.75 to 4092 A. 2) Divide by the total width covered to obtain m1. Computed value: 12.4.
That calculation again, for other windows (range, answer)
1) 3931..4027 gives 11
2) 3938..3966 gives 10.7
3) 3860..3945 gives 10.3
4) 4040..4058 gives 12.7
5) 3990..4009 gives 13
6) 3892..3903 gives 10.3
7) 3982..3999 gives 12.2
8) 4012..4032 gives 12.6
